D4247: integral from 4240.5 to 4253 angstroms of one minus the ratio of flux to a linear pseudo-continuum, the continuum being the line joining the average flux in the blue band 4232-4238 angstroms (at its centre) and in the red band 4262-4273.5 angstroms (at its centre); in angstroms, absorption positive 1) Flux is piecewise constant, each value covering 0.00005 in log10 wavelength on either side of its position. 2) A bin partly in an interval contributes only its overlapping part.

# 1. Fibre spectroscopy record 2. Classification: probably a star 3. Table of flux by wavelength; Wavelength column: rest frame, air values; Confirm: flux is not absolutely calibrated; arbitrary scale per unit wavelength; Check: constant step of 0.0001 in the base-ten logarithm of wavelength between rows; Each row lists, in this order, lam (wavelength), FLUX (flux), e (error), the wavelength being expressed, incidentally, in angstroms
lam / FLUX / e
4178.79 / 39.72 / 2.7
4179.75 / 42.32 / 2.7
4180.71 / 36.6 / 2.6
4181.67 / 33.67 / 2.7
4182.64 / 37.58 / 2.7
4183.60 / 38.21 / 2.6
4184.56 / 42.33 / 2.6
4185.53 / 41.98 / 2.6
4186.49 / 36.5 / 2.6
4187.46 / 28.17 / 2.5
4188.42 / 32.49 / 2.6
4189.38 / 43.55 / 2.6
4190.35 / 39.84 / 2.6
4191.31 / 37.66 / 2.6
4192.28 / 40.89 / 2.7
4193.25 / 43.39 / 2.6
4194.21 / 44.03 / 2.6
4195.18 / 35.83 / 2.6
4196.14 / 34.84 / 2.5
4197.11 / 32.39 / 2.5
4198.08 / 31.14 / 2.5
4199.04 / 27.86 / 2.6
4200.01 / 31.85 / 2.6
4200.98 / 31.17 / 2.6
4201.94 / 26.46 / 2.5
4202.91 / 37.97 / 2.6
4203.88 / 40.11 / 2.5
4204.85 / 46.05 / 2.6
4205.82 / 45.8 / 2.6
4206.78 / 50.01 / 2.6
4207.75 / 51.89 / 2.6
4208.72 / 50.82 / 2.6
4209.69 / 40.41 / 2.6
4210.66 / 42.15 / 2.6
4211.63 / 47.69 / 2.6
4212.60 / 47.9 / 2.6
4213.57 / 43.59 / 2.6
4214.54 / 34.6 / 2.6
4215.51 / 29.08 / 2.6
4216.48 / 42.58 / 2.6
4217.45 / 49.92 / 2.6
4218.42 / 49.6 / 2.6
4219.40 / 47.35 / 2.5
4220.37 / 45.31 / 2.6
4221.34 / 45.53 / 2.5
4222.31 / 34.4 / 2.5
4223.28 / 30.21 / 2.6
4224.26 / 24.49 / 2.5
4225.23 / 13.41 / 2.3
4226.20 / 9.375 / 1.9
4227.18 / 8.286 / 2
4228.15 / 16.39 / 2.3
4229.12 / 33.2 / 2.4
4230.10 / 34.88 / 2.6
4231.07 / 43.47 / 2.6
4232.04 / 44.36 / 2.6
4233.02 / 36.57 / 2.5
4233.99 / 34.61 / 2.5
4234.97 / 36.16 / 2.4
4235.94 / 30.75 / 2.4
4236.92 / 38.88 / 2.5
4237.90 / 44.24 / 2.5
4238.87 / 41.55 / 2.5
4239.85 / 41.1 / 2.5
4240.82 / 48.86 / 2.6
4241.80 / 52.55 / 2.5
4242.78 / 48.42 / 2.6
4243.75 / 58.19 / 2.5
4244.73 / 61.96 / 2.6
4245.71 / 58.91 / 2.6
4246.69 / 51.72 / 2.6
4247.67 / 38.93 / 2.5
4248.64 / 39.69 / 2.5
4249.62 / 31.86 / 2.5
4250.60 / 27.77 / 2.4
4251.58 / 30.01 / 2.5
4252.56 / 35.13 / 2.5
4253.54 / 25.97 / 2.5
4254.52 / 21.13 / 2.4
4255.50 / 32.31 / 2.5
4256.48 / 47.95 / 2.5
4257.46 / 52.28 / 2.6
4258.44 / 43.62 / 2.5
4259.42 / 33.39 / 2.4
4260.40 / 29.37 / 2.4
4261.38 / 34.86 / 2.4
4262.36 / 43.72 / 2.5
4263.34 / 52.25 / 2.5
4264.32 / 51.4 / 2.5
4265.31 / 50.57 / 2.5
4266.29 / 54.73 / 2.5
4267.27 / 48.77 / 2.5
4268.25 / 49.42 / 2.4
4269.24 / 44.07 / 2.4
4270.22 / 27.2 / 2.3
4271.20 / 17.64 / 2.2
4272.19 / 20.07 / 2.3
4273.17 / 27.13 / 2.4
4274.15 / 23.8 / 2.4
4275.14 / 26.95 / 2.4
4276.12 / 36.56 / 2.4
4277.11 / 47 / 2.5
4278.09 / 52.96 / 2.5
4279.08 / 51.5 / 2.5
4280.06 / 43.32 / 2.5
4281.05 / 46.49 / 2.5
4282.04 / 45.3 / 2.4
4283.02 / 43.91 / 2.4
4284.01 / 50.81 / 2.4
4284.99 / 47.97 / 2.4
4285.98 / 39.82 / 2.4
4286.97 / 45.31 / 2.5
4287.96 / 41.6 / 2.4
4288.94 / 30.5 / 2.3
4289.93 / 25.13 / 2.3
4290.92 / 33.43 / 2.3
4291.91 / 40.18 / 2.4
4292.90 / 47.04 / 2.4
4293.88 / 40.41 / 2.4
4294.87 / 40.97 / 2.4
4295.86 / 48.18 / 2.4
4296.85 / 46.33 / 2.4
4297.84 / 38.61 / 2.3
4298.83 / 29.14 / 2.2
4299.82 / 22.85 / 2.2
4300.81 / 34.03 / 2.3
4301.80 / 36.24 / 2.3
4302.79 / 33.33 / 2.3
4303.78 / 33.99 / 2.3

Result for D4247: -2.2 angstroms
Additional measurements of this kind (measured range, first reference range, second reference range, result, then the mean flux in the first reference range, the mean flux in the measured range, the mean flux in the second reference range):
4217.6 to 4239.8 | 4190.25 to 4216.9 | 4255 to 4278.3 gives 3.0 angstroms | 39.6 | 34.2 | 39.3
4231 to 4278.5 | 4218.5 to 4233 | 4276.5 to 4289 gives -2.5 angstroms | 31.5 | 40.2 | 45.5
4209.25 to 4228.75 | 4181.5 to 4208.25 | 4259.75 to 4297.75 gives 1.8 angstroms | 38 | 35.1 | 40.7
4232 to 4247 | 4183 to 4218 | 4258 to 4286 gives -2.0 angstroms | 39.5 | 45.5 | 40.9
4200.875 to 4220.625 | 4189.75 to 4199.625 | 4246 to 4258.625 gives -3.3 angstroms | 36.8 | 43.1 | 37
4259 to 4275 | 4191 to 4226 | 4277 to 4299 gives 1.4 angstroms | 38.9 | 37.8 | 42.5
